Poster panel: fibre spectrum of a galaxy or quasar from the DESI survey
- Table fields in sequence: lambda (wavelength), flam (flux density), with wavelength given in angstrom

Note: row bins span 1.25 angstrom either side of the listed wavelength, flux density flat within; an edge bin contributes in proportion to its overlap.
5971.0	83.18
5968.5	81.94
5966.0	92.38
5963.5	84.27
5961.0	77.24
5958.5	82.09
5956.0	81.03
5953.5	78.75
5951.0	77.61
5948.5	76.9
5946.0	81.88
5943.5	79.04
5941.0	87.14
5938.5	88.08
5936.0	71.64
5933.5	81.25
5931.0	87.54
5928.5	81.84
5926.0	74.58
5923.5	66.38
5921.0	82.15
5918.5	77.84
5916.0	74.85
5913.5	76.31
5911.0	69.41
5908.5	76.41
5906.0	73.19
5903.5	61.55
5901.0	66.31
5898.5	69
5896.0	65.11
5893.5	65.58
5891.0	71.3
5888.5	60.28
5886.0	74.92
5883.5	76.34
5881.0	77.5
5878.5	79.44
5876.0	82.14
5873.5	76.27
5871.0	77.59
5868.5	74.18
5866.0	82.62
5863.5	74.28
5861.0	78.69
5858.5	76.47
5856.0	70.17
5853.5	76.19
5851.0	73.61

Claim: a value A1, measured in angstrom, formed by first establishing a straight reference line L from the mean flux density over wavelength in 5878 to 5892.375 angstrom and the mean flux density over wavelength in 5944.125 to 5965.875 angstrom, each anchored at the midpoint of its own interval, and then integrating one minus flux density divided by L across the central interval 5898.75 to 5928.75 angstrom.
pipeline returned 1.2 angstrom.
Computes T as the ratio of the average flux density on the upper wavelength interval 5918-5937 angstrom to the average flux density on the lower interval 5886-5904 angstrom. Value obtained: 1.17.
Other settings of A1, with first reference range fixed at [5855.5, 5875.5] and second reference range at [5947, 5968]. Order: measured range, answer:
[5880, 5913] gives 3.5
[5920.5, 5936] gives 0.3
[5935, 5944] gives -0.2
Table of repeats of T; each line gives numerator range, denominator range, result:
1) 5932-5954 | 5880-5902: 1.16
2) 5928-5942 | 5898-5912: 1.20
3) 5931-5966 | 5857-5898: 1.09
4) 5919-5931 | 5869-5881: 0.99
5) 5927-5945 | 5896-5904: 1.25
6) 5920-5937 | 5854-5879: 1.01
